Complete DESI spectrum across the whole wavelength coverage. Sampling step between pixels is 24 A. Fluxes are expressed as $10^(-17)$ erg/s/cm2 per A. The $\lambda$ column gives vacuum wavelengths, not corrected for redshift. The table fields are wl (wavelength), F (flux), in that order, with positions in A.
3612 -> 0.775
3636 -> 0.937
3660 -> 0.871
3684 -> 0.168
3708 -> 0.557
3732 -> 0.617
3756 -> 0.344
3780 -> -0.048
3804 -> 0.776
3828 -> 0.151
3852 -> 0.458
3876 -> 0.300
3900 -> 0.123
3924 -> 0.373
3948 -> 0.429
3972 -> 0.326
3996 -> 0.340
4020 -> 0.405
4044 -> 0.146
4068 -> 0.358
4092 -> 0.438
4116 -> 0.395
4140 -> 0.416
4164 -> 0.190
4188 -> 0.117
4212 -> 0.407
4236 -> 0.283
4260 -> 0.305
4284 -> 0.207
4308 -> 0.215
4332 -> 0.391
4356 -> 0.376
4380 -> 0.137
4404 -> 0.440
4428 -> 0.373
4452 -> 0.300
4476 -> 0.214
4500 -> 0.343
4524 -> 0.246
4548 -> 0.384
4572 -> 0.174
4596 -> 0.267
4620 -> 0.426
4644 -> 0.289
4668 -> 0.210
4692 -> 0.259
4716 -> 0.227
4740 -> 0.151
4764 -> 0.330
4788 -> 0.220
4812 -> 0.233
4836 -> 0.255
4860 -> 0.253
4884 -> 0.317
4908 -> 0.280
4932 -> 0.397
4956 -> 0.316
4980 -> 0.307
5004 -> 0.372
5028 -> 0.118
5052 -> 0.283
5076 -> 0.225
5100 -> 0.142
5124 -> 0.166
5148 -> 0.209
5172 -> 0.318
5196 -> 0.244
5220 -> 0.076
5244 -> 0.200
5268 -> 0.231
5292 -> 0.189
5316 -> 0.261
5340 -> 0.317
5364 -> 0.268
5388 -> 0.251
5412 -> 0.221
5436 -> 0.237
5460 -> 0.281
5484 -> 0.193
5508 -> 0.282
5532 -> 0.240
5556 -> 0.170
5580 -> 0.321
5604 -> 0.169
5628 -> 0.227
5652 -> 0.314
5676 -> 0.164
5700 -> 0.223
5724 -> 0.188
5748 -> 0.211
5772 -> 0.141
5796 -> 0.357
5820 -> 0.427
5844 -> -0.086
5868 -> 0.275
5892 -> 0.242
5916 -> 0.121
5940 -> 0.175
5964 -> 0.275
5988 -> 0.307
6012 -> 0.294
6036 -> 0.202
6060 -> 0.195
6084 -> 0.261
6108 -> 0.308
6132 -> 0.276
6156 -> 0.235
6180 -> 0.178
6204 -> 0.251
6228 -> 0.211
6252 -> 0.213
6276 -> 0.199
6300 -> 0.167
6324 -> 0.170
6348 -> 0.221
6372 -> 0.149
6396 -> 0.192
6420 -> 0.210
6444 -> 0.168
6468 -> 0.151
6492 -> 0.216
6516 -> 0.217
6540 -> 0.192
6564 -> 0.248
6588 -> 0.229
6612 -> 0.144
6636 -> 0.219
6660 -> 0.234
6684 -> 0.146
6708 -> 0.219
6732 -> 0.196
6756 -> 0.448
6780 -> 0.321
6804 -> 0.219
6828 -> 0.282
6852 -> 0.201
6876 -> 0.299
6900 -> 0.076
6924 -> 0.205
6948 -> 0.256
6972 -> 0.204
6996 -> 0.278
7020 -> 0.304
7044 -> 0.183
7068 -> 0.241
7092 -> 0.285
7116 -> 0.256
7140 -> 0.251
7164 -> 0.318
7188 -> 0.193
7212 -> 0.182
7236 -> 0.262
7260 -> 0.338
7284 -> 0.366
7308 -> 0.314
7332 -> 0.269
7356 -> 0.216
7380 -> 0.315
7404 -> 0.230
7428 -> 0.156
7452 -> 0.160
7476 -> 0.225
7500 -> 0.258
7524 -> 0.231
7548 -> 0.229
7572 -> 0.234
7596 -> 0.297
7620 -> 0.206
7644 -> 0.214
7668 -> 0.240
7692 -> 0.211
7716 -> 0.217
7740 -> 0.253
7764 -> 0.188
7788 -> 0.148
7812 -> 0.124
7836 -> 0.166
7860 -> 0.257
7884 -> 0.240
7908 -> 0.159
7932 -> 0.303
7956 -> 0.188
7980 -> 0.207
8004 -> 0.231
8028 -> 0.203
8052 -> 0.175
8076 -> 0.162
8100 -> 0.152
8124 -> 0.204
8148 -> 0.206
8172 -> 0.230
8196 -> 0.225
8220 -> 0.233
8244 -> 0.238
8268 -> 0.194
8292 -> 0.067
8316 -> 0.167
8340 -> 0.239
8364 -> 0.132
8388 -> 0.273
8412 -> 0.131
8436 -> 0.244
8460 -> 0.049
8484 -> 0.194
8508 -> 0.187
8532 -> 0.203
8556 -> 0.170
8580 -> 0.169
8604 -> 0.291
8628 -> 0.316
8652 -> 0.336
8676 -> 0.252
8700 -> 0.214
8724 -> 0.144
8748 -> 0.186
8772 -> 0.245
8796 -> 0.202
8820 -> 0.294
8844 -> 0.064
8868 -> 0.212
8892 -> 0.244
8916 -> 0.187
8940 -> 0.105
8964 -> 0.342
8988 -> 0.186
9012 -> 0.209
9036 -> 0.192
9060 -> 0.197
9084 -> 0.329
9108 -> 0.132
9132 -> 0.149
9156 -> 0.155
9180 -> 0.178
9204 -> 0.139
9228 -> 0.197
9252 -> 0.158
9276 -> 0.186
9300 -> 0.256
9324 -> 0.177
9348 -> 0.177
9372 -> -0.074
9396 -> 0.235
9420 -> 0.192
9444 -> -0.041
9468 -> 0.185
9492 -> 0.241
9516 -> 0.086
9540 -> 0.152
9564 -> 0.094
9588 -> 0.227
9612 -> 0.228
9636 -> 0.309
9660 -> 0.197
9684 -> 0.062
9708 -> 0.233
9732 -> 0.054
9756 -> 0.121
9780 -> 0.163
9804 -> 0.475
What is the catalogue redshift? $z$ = 0.815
